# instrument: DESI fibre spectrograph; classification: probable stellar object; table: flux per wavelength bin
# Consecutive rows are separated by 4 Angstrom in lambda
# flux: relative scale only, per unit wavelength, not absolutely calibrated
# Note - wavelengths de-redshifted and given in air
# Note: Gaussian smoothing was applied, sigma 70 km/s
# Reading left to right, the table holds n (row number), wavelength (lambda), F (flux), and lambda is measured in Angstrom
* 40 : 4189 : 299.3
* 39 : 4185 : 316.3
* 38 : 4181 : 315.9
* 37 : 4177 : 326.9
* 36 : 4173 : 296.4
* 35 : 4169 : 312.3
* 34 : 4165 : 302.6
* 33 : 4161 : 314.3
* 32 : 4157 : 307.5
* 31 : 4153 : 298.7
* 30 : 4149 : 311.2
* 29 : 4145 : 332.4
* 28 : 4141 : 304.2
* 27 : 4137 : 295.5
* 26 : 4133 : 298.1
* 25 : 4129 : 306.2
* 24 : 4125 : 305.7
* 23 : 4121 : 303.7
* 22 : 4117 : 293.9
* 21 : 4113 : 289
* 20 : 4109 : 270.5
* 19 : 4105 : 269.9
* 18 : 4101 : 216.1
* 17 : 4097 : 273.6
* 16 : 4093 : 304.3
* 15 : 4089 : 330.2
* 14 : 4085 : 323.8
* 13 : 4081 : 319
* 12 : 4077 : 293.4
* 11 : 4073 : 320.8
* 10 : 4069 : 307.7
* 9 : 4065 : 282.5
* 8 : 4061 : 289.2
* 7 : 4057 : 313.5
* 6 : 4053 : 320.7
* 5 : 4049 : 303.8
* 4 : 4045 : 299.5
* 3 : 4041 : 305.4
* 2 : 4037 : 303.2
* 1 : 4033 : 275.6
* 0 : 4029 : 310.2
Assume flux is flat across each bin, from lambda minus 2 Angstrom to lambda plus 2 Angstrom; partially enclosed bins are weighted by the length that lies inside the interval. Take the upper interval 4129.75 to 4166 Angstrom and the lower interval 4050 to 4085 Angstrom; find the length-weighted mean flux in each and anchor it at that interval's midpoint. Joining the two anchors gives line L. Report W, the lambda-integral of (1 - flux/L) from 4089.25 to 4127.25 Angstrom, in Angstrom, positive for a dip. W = 3.0 Angstrom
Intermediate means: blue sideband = 307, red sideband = 307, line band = 283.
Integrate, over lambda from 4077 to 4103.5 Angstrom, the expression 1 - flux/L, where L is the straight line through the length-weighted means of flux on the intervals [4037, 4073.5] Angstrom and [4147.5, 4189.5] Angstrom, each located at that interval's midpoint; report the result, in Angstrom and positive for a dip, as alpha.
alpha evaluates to 1.0 Angstrom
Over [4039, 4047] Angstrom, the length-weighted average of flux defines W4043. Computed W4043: 302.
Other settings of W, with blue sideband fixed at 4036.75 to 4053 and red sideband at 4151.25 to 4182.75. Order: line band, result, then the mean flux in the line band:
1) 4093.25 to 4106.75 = 2.1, 260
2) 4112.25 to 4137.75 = 0.7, 300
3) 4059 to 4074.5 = 0.3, 299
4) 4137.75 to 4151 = -0.2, 314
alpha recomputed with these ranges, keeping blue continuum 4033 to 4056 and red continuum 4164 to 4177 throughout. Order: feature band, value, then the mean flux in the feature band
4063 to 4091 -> -0.6 Angstrom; 311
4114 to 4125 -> 0.2 Angstrom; 299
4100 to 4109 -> 1.6 Angstrom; 252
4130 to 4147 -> 0.0 Angstrom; 307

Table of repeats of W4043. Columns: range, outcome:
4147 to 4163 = 308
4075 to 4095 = 314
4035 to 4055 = 307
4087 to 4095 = 317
